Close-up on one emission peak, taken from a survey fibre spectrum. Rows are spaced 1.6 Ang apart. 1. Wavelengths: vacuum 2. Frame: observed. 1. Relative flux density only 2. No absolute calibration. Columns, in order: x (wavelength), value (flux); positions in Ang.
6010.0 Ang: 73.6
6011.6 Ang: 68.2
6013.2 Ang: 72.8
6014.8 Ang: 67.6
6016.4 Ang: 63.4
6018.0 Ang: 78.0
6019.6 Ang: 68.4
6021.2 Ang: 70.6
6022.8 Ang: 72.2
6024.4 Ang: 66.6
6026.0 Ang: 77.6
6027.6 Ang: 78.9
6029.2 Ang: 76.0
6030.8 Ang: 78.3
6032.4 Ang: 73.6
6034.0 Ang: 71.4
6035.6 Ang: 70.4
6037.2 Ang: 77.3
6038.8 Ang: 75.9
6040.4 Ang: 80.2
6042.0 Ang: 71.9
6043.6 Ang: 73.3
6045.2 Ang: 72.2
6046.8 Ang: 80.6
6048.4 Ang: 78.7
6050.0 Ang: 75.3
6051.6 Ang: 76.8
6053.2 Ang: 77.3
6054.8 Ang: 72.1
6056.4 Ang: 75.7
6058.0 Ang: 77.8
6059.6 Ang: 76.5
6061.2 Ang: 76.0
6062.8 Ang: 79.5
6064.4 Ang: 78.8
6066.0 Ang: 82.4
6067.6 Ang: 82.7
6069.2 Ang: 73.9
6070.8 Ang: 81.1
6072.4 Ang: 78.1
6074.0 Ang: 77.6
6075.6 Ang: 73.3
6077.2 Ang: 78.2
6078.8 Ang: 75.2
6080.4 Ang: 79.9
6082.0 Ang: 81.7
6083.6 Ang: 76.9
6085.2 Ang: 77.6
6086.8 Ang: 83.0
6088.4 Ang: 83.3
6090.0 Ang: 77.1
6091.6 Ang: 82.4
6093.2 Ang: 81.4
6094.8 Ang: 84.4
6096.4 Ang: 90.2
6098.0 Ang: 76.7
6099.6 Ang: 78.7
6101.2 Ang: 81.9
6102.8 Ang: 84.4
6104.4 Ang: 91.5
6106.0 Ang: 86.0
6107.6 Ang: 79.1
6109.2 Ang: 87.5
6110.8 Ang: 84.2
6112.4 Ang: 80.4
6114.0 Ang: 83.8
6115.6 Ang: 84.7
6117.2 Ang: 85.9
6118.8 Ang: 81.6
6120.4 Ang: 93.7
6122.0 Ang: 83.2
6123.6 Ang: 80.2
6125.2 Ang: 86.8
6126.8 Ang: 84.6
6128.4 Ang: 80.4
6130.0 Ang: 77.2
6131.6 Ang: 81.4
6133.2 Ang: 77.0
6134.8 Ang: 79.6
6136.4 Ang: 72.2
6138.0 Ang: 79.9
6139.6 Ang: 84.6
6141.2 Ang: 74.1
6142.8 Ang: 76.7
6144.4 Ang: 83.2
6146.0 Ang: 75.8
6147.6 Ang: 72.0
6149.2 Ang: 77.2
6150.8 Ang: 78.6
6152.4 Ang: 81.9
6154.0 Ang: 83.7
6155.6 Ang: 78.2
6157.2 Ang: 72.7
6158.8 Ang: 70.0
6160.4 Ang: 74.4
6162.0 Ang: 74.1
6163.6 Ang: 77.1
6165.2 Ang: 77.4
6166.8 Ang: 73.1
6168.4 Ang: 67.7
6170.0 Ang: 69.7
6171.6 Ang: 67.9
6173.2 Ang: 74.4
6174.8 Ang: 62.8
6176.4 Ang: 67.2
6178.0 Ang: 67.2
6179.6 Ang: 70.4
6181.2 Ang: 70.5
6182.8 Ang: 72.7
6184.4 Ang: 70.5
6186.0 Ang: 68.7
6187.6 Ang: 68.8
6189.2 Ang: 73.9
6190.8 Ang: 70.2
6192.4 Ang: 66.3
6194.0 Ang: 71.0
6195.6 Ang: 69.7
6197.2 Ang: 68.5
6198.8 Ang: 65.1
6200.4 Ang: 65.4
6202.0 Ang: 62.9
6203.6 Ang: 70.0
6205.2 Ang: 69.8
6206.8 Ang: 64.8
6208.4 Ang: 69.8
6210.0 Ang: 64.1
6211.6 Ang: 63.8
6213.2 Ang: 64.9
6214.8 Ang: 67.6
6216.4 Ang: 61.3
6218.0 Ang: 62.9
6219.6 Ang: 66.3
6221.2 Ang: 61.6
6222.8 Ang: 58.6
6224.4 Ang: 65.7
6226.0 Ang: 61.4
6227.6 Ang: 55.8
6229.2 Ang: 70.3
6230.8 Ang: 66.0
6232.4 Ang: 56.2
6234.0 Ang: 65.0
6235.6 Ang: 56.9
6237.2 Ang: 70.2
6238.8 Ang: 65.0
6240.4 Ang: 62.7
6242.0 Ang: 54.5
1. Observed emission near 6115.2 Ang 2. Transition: C III]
